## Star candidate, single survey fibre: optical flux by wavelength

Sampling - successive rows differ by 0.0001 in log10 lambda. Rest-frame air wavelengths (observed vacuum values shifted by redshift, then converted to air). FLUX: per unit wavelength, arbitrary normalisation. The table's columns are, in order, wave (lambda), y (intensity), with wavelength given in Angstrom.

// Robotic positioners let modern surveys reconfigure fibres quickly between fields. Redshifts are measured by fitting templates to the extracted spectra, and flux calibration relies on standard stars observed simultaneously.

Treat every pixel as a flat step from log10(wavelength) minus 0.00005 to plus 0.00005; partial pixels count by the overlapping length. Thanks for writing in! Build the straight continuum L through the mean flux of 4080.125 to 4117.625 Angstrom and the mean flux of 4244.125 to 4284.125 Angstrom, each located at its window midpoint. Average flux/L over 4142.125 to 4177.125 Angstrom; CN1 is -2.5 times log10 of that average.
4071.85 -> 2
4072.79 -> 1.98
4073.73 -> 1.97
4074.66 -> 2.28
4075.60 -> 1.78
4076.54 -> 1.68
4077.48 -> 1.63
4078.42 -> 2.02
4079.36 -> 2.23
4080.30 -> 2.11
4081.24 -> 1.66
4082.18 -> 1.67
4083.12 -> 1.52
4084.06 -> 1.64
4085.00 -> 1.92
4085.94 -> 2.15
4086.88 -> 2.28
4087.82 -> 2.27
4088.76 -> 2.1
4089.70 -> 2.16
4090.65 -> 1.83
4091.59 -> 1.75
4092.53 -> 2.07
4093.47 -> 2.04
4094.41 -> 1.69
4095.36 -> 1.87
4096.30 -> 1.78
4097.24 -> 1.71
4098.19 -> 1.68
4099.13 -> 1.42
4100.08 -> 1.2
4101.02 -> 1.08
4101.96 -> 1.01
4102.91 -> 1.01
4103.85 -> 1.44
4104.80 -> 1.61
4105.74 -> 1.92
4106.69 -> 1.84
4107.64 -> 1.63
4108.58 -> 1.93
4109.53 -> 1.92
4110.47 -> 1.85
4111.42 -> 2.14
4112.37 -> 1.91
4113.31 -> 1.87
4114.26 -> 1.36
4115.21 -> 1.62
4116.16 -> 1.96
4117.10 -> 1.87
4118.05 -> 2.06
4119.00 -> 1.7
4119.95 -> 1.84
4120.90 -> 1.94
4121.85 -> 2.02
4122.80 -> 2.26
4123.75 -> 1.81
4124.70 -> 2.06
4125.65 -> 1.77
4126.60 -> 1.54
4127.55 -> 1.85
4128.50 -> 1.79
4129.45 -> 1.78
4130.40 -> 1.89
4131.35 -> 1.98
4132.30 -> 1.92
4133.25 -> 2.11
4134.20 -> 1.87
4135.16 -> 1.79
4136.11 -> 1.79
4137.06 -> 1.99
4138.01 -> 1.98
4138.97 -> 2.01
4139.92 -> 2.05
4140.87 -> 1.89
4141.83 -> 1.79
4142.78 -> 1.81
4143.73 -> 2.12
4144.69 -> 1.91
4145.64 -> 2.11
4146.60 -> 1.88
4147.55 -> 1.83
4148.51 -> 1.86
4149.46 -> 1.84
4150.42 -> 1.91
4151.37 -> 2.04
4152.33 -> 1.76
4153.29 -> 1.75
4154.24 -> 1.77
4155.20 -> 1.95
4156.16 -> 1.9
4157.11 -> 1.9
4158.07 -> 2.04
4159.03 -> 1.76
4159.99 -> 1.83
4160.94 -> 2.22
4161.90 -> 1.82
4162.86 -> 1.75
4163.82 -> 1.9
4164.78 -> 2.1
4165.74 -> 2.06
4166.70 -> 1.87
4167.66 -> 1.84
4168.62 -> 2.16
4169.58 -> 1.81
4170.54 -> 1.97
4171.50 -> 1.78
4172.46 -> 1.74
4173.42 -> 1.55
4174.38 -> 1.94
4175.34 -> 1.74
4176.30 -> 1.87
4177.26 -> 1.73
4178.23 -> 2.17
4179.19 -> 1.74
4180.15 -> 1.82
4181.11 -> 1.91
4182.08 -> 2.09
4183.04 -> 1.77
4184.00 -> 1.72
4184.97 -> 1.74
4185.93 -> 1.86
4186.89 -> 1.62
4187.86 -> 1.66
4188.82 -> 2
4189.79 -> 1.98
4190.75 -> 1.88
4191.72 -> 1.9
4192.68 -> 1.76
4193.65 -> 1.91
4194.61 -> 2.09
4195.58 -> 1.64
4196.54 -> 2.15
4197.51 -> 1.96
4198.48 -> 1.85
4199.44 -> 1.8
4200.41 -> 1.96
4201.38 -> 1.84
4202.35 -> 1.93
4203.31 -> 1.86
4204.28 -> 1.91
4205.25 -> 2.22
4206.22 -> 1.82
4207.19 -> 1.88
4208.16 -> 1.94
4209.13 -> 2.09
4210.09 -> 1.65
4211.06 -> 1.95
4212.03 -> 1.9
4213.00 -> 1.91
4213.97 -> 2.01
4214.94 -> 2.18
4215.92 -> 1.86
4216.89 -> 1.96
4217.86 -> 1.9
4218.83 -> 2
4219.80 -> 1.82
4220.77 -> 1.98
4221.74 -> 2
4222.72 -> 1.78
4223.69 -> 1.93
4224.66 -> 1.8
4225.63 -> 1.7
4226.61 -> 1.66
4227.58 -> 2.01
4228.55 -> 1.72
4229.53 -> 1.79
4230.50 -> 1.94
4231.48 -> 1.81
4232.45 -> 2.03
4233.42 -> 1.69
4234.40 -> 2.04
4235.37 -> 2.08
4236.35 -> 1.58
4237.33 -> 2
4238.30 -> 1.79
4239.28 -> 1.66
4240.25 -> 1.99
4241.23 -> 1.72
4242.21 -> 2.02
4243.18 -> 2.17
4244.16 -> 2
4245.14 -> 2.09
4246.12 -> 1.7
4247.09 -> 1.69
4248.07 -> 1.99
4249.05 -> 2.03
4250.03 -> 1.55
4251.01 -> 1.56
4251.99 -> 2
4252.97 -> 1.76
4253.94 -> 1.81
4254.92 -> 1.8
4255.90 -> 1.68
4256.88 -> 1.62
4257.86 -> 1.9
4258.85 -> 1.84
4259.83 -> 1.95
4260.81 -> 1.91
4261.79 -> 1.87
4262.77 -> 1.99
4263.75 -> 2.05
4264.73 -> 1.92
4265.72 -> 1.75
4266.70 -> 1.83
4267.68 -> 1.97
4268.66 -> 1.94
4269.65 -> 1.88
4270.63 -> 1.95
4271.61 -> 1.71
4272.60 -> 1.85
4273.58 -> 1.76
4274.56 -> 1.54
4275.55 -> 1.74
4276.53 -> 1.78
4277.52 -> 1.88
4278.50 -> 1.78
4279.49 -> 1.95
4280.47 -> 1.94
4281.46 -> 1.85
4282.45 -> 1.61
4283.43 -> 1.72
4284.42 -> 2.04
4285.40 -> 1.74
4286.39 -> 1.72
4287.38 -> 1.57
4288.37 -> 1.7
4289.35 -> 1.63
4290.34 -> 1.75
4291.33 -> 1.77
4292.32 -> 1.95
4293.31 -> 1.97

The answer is -0.06 mag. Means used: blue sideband 1.76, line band 1.89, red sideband 1.83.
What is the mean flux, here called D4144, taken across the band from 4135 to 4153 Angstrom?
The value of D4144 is 1.91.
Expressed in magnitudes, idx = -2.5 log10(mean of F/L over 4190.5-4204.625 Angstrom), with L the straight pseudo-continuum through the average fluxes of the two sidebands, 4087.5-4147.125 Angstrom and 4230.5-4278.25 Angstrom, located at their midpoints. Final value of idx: -0.03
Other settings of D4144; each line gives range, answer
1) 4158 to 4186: 1.87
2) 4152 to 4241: 1.88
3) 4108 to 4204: 1.88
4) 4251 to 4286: 1.83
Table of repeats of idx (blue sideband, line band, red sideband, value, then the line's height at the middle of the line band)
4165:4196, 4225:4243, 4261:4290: -0.01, 1.83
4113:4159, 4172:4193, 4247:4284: 0.02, 1.86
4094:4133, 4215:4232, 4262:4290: -0.05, 1.79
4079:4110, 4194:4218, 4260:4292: -0.08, 1.8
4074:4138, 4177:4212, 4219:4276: -0.03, 1.84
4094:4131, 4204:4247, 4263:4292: -0.07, 1.78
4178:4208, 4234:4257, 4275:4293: -0.01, 1.83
